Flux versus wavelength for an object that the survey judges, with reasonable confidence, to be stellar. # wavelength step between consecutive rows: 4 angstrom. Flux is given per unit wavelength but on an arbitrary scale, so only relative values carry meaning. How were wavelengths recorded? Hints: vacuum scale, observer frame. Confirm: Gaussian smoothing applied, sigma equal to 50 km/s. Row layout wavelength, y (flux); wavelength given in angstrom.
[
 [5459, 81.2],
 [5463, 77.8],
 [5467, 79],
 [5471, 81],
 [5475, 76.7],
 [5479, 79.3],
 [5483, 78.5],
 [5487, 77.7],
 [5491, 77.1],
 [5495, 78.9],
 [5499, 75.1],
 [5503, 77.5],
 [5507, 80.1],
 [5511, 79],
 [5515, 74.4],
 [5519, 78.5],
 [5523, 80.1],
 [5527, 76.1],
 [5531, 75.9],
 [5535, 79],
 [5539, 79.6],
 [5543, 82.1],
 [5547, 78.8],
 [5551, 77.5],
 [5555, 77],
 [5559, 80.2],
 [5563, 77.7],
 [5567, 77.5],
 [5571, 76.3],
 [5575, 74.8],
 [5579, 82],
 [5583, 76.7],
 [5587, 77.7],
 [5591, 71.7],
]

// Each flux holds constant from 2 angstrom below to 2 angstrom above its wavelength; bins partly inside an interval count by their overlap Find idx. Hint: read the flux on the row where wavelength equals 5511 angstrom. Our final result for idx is 79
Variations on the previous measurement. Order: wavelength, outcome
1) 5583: 76.7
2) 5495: 78.9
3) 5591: 71.7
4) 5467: 79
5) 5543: 82.1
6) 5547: 78.8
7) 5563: 77.7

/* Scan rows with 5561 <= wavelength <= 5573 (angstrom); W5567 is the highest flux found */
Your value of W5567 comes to 77.7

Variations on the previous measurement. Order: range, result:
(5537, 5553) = 82.1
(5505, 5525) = 80.1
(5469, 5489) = 81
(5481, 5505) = 78.9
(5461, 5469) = 79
